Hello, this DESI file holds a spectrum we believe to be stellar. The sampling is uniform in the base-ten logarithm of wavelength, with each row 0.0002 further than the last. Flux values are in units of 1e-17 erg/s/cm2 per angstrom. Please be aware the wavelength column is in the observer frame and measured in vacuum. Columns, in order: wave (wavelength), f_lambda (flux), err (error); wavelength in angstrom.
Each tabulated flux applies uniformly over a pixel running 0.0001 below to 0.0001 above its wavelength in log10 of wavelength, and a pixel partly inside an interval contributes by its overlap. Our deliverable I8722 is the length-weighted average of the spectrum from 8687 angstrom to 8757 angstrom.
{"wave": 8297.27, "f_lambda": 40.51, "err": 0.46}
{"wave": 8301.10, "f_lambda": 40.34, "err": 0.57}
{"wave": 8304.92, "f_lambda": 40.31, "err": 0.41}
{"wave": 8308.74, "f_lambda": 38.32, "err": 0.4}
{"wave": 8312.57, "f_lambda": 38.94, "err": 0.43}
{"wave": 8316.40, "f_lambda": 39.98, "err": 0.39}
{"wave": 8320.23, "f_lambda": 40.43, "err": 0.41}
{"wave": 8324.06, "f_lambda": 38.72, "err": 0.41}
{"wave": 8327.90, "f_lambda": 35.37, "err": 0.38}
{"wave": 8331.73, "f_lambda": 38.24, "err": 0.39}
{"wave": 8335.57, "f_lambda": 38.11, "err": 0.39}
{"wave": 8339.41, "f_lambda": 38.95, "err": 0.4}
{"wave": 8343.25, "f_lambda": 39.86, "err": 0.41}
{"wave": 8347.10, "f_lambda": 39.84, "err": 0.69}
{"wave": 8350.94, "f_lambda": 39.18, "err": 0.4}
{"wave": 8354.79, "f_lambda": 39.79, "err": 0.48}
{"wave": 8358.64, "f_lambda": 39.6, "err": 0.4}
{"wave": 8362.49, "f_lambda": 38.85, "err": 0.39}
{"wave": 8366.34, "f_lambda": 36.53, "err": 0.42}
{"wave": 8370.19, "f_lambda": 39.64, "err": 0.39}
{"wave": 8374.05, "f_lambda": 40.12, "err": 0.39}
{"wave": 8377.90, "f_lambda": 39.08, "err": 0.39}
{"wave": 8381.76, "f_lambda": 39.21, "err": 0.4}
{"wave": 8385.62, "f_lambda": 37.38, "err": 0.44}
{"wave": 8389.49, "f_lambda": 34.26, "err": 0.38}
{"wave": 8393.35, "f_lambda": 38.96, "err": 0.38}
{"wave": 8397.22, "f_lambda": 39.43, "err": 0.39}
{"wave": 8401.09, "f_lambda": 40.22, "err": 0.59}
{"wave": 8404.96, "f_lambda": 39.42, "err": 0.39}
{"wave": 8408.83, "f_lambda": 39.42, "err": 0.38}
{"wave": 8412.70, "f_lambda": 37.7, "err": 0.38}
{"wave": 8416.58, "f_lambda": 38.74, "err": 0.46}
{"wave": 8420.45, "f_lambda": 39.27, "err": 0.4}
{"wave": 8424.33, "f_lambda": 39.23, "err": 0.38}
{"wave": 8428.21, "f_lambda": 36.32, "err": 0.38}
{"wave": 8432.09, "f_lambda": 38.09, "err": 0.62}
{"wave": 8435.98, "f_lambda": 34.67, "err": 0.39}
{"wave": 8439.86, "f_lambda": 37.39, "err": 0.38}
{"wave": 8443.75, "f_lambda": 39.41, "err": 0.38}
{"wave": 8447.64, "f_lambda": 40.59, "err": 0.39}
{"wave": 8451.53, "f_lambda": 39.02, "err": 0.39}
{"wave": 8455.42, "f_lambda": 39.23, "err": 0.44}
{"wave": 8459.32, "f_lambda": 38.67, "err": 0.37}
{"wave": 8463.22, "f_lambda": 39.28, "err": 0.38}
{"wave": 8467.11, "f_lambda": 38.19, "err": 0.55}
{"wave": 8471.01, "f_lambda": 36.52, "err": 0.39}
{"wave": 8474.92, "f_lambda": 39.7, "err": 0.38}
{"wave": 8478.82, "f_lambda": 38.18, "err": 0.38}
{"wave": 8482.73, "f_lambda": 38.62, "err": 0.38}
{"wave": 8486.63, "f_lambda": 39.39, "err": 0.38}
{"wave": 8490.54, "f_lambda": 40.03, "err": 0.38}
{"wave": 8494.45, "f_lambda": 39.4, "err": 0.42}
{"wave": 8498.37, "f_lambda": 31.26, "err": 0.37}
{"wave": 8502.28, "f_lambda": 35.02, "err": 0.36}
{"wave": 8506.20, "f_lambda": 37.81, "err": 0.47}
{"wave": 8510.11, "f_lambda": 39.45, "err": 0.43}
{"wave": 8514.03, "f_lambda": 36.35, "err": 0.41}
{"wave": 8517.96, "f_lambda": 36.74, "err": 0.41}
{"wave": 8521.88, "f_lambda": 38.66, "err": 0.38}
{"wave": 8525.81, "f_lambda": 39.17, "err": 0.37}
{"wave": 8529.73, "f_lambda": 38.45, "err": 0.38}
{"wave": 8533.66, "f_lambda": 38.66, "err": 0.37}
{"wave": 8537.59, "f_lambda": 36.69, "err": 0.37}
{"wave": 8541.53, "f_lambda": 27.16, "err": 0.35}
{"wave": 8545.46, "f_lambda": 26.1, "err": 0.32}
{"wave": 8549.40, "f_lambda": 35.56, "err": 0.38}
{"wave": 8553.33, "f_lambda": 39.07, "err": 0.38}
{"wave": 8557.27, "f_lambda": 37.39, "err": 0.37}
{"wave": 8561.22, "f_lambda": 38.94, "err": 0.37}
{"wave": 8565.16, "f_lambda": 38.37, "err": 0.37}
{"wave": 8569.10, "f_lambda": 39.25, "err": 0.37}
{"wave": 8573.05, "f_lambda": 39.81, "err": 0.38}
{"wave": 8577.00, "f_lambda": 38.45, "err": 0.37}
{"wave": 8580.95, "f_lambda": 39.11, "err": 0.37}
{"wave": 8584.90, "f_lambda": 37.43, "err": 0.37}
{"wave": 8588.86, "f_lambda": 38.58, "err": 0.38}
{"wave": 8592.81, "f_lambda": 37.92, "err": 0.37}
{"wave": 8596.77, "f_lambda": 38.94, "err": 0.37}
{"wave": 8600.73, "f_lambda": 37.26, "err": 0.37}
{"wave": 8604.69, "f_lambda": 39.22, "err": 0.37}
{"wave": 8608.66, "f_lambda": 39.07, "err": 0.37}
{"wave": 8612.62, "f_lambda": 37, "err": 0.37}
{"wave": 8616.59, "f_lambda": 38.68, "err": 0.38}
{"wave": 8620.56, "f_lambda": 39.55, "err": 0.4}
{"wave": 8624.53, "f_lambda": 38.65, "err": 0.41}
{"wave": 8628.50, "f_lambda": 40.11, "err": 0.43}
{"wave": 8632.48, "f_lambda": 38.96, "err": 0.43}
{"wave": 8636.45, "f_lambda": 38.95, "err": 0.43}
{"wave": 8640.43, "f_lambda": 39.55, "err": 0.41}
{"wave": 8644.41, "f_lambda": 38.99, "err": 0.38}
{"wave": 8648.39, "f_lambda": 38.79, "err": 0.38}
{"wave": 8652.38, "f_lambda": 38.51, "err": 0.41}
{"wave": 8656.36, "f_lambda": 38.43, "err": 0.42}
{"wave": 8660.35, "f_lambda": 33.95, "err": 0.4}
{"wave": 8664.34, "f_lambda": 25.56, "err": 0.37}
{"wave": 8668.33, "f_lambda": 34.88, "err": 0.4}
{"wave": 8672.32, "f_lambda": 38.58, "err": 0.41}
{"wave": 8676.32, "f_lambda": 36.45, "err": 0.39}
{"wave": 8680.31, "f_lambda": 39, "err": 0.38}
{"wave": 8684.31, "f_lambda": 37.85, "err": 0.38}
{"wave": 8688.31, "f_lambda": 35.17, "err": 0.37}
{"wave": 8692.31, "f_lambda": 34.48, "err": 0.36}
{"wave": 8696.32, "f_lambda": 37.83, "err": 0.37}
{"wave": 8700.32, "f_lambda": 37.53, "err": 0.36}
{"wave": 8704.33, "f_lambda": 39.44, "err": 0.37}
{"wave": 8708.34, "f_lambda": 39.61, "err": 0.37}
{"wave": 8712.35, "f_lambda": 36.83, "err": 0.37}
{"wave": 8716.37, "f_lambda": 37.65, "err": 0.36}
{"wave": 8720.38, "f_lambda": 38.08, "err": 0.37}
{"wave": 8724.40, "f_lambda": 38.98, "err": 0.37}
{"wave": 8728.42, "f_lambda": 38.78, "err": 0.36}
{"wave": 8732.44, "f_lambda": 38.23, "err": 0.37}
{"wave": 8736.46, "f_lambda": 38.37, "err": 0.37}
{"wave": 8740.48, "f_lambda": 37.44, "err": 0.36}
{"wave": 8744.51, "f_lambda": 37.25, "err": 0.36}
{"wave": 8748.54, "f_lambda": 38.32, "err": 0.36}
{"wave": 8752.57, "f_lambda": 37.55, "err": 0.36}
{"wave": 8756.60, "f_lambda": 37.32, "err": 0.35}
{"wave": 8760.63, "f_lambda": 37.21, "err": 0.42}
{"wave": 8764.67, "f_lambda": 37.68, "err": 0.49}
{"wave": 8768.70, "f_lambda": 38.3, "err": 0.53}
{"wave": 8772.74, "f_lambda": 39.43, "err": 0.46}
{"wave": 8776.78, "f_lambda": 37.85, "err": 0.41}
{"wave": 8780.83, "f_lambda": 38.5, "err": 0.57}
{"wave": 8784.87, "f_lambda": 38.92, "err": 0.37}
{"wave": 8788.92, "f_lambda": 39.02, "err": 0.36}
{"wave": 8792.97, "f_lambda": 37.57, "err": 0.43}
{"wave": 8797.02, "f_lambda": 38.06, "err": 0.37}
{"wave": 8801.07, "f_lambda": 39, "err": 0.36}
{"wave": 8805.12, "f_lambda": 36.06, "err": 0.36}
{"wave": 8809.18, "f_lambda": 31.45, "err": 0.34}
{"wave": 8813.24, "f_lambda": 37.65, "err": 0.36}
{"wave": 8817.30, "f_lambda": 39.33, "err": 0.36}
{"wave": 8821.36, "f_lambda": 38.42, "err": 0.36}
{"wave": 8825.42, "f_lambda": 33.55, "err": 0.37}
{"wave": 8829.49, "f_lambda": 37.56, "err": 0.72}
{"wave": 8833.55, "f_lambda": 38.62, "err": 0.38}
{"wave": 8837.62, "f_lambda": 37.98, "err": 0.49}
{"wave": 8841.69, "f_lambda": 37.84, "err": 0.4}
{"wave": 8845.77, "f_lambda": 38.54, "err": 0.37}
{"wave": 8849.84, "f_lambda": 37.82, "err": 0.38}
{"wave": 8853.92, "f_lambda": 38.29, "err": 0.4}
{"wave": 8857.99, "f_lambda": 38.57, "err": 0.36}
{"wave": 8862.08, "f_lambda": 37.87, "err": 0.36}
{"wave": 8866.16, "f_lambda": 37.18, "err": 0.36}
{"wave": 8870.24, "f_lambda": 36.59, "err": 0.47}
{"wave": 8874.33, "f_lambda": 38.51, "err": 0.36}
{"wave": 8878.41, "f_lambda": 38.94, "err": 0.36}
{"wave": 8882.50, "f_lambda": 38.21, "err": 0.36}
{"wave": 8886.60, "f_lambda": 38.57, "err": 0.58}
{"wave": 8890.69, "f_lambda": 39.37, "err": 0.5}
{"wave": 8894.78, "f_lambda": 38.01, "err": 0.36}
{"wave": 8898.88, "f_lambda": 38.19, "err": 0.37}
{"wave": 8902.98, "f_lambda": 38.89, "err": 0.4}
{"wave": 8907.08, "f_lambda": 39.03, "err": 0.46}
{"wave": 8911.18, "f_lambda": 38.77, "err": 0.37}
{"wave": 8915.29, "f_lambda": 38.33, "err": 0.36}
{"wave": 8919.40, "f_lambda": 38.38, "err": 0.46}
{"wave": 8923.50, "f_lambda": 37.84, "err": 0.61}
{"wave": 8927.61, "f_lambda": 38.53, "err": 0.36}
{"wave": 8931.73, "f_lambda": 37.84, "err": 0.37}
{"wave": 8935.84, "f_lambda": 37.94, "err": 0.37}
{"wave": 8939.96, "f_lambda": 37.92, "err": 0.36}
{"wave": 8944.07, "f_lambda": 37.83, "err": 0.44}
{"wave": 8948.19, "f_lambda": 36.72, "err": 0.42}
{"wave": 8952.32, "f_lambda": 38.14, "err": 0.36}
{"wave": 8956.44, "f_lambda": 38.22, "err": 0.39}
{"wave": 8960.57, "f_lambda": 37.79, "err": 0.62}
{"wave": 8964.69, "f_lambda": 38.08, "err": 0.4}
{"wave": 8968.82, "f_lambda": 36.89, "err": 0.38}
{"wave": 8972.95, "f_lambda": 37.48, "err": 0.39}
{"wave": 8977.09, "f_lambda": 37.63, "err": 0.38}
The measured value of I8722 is 37.7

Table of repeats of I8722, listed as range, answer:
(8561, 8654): 38.8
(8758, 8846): 37.6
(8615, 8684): 37.5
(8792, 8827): 36.8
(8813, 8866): 37.8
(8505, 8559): 36.2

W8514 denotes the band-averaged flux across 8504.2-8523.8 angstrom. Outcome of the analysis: 37.8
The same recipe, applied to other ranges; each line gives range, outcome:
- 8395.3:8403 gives 39.8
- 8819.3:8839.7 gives 37.2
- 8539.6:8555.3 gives 32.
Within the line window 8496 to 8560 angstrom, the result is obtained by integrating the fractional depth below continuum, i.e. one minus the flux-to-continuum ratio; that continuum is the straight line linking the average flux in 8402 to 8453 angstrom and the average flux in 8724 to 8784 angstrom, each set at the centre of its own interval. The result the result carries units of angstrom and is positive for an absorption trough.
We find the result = 4.0 angstrom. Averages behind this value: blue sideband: 38.4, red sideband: 38.1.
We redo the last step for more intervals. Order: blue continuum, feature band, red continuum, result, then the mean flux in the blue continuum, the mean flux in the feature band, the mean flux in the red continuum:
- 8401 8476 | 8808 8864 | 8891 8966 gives 1.09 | 38.5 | 37.5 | 38.2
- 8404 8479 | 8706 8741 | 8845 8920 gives 0.09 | 38.4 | 38.3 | 38.3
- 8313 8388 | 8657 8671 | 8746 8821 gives 2.05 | 38.9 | 32.5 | 37.7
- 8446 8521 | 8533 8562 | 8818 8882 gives 2.60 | 38.1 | 34.6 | 37.8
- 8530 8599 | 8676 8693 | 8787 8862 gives 0.21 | 37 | 36.8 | 37.5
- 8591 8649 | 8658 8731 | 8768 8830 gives 2.90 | 38.8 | 36.7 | 37.5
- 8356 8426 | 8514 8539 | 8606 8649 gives 0.58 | 38.7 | 38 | 38.9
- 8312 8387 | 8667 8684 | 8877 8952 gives 0.51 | 38.9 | 37.4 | 38.3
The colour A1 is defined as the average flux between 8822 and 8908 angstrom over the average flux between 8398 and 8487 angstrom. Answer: 1.0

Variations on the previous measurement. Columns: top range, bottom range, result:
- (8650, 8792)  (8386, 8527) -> 0.98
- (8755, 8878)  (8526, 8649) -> 1.00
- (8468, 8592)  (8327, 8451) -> 0.97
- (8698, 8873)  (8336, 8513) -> 0.98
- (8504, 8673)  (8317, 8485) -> 0.97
